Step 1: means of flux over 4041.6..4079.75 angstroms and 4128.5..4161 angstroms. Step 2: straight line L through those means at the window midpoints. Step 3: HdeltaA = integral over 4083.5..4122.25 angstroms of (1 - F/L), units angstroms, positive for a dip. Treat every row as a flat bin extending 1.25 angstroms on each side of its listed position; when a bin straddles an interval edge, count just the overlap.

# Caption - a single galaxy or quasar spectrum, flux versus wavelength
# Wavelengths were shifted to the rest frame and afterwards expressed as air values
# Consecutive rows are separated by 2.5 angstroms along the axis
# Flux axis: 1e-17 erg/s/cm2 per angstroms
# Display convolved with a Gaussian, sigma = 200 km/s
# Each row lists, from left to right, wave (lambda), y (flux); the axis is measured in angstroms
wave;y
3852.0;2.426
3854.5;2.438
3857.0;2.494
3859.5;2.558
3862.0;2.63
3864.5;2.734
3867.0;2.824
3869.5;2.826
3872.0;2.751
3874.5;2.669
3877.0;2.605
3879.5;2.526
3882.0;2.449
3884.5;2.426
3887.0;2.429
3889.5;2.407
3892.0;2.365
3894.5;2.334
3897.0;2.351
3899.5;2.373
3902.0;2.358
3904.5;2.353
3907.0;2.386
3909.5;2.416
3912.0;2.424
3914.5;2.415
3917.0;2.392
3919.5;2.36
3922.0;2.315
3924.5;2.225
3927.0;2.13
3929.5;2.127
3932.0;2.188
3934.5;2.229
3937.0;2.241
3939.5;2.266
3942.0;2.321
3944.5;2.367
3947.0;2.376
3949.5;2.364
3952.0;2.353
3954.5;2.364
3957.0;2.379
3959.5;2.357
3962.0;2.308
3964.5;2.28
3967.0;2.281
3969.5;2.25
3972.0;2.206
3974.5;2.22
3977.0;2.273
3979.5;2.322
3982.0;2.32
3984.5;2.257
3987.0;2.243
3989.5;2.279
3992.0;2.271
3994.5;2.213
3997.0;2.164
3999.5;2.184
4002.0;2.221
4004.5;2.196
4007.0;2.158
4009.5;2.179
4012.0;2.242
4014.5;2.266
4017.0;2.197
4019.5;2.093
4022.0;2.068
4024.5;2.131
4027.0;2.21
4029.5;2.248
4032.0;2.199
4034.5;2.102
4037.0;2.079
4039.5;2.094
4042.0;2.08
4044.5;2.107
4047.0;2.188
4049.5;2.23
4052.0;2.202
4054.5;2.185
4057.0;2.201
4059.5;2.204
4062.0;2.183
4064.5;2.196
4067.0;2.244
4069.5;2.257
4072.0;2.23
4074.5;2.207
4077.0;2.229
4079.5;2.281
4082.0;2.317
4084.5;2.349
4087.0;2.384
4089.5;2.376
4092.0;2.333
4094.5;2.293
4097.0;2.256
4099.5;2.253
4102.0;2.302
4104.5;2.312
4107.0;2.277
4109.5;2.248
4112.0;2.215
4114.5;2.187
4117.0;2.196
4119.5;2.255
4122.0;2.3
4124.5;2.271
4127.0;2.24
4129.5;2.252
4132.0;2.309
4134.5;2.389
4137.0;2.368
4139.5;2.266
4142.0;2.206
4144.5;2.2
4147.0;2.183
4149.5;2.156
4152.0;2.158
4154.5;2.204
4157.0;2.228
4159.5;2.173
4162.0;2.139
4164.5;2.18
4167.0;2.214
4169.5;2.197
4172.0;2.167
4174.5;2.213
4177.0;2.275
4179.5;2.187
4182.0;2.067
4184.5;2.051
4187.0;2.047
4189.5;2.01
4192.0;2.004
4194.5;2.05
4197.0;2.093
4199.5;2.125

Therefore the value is -1.1 angstroms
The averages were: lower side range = 2.2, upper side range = 2.24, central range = 2.28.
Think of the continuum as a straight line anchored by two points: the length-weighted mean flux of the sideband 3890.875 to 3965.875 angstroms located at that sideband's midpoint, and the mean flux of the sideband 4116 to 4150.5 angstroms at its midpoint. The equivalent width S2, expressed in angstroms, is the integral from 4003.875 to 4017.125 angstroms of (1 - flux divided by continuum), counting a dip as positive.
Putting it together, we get 0.5 angstroms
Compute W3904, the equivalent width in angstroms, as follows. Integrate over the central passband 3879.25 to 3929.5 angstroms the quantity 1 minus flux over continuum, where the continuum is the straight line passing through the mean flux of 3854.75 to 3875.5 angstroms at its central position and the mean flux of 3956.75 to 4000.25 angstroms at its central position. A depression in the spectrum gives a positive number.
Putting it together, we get 3.4 angstroms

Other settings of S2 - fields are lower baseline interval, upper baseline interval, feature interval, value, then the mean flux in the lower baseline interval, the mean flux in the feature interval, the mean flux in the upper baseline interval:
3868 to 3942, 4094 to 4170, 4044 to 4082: 1.2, 2.39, 2.22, 2.24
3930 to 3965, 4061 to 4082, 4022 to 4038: 0.7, 2.31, 2.16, 2.23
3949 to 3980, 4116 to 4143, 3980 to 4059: 3.6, 2.3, 2.19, 2.28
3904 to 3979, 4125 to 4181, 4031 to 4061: 1.4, 2.31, 2.16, 2.22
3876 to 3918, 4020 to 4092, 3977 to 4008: 0.7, 2.41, 2.24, 2.21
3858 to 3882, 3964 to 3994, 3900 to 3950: 3.1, 2.67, 2.31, 2.27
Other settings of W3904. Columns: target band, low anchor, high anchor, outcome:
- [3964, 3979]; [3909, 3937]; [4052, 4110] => 0.2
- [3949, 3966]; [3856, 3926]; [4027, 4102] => 0.3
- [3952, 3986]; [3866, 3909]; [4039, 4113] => 1.3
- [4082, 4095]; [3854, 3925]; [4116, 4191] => -0.4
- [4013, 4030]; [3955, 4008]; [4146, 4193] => 0.5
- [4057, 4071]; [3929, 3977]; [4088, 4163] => 0.3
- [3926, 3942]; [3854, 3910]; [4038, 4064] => 1.3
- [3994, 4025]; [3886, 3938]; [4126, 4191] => 1.3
